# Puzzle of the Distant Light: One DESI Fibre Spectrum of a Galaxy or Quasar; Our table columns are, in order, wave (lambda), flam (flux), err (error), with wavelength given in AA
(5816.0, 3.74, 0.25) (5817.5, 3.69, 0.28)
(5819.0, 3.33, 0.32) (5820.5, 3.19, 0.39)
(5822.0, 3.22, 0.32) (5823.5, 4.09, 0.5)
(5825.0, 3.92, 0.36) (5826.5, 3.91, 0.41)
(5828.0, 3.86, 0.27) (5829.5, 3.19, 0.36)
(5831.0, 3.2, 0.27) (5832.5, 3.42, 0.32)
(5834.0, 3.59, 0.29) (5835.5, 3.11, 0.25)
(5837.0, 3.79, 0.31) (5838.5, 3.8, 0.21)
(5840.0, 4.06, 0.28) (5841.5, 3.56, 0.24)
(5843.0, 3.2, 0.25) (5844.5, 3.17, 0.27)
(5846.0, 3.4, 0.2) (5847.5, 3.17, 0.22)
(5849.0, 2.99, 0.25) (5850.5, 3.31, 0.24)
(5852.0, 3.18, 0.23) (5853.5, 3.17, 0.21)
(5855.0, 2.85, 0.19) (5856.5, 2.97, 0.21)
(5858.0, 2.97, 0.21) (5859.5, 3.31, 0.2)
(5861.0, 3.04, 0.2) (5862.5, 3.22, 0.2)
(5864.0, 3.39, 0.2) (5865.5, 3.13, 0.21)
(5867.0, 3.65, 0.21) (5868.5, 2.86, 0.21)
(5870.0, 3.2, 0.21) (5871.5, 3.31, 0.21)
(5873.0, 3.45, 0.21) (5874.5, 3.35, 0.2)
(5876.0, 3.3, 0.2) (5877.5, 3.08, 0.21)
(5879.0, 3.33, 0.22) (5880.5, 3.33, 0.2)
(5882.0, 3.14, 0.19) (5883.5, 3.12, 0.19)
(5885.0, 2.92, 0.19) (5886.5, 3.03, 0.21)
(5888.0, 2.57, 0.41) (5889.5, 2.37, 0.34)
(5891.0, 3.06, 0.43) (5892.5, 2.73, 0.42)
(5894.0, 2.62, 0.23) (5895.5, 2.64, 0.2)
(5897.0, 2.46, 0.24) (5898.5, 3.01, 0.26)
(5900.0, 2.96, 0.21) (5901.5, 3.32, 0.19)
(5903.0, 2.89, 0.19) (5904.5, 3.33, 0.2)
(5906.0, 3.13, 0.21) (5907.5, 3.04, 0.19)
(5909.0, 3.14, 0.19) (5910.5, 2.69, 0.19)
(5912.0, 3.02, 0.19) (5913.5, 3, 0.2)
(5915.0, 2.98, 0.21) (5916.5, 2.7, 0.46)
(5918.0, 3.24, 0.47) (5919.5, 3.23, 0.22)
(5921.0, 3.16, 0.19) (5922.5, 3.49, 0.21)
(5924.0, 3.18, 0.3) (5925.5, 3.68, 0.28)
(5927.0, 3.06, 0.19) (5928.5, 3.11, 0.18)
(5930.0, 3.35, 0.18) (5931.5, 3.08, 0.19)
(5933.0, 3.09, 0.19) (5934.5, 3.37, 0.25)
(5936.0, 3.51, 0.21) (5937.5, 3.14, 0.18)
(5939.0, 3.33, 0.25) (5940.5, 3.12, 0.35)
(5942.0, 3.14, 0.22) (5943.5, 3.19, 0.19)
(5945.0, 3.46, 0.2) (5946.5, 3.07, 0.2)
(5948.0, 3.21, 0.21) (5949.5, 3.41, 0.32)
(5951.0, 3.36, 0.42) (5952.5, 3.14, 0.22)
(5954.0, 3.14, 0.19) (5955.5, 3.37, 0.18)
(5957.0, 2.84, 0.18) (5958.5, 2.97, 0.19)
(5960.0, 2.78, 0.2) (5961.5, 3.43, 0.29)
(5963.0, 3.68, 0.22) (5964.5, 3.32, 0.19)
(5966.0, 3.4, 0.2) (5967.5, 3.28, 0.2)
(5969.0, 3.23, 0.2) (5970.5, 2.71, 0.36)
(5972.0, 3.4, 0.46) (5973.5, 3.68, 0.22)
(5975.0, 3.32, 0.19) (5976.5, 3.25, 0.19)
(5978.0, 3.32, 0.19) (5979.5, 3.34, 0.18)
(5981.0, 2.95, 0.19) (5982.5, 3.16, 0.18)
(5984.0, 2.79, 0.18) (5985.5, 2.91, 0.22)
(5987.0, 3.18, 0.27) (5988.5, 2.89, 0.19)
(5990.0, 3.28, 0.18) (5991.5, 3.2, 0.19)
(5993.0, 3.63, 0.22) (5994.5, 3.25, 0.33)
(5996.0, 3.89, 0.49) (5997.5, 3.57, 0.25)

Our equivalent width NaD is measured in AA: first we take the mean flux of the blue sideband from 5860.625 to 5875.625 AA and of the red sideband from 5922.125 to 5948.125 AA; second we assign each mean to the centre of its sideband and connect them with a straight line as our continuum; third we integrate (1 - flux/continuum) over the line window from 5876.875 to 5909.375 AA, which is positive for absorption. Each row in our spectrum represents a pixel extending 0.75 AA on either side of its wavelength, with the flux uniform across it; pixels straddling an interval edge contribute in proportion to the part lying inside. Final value 3.0 AA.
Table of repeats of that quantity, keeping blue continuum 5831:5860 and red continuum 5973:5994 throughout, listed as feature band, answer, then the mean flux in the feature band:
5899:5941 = 1.3 AA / 3.15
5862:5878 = 0.1 AA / 3.27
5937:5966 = 0.1 AA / 3.22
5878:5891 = 1.2 AA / 2.98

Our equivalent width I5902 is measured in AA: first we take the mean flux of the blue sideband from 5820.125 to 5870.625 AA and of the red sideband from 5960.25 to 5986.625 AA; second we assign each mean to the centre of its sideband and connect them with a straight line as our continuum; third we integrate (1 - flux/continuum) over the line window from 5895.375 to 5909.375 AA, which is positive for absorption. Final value 1.3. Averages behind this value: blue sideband 3.36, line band 3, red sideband 3.24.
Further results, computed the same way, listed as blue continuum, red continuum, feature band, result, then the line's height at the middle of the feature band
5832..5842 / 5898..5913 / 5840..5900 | 4.46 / 3.35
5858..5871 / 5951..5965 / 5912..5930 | 0.18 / 3.2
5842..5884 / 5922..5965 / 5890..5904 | 1.58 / 3.22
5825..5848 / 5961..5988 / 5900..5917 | 1.74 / 3.37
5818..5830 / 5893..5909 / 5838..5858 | 0.72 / 3.4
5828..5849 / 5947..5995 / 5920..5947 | 0.18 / 3.28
